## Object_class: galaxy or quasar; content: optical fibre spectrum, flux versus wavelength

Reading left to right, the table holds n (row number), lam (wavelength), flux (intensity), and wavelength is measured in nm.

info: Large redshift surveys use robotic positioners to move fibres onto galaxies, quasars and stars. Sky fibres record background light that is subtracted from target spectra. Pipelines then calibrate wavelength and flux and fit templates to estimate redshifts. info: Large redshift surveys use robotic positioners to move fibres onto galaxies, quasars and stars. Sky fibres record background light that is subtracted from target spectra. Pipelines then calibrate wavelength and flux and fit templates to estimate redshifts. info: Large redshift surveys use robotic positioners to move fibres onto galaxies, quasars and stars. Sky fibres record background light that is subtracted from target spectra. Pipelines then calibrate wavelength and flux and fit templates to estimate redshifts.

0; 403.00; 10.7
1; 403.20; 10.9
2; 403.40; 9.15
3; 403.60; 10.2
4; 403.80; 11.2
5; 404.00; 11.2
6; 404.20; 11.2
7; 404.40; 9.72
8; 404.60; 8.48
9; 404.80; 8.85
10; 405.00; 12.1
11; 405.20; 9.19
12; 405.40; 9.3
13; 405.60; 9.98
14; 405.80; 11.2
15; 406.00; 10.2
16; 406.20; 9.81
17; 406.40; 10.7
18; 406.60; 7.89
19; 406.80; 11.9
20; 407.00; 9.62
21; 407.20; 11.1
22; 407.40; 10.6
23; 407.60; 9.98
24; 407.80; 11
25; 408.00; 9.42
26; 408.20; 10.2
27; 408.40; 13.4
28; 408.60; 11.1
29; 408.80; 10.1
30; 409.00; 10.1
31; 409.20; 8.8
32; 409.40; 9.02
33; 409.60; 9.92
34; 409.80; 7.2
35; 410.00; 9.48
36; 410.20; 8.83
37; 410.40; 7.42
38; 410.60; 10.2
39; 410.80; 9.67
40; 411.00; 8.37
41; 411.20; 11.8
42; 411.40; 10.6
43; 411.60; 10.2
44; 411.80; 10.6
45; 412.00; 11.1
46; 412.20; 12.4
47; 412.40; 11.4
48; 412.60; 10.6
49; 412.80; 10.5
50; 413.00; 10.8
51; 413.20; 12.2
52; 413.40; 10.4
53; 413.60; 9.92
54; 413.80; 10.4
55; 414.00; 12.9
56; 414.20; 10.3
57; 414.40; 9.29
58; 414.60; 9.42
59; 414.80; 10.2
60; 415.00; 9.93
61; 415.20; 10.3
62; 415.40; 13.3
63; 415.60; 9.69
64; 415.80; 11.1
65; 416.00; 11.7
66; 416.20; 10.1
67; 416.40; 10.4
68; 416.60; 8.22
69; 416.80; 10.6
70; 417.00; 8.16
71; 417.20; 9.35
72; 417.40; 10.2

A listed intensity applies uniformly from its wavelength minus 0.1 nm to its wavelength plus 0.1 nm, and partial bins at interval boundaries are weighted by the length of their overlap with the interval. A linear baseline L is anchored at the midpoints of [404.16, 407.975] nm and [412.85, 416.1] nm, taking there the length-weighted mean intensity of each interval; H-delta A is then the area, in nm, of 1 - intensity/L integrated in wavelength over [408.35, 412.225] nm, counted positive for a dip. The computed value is 0.19 nm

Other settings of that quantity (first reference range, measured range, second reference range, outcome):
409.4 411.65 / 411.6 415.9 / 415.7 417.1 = -0.459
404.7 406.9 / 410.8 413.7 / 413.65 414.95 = -0.120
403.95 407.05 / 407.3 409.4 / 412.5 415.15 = -0.036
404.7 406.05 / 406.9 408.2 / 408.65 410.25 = -0.084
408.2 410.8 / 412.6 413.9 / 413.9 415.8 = -0.046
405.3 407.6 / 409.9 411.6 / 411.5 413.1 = 0.185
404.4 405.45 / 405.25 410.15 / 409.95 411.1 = -0.404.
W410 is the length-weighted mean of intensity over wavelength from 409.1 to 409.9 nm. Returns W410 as 8.73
